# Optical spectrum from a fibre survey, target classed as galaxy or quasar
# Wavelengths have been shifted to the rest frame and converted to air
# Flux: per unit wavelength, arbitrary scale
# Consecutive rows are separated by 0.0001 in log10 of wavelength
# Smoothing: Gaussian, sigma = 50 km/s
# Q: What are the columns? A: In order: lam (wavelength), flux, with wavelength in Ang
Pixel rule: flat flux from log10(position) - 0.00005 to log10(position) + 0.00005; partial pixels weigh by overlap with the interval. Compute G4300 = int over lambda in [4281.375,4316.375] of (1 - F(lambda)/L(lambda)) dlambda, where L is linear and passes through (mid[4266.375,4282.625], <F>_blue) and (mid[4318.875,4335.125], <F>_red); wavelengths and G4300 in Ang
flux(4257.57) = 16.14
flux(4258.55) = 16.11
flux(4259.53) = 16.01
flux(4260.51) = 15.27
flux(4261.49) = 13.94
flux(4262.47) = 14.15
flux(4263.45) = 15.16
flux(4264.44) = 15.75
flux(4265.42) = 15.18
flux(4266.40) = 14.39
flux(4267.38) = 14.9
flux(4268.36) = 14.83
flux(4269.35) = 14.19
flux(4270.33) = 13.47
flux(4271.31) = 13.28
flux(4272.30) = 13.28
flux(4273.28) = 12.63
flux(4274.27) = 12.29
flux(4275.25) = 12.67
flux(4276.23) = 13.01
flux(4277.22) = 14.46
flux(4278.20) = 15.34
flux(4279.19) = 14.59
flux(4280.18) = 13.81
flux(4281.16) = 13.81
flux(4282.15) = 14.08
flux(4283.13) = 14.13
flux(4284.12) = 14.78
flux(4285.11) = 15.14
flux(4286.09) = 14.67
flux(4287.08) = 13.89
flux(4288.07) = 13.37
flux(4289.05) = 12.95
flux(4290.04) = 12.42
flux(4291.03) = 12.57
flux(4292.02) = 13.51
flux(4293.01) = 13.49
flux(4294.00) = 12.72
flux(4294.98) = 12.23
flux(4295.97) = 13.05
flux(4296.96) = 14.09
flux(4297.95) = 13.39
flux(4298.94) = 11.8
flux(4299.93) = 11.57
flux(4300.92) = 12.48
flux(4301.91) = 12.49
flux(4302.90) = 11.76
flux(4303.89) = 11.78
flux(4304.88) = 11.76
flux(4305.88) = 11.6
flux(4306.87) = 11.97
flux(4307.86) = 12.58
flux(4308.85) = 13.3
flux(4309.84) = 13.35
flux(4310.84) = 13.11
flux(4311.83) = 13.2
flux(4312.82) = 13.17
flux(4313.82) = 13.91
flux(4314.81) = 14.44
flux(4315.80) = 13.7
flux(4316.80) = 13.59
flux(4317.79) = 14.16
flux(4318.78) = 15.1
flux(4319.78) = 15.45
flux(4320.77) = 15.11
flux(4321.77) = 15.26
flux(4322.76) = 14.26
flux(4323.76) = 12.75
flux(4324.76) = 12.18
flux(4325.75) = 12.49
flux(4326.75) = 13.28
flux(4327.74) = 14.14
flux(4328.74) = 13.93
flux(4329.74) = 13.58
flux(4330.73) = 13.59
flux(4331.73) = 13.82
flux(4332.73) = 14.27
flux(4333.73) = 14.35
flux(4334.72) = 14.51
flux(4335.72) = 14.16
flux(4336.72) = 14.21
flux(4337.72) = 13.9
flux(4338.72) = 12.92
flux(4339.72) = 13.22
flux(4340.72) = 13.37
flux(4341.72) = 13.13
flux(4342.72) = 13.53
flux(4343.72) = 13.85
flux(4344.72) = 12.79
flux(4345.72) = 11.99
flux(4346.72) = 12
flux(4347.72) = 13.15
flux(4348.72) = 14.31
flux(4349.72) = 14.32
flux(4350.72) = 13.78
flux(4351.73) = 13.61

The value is 1.9 Ang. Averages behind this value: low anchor 13.8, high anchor 14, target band 13.1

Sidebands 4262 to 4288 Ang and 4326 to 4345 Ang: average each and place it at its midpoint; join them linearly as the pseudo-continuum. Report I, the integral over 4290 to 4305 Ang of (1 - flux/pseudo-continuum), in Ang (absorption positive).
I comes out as 1.48 Ang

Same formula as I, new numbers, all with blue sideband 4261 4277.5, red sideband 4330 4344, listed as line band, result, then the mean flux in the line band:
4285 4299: 0.63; 13.3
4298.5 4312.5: 1.52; 12.4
